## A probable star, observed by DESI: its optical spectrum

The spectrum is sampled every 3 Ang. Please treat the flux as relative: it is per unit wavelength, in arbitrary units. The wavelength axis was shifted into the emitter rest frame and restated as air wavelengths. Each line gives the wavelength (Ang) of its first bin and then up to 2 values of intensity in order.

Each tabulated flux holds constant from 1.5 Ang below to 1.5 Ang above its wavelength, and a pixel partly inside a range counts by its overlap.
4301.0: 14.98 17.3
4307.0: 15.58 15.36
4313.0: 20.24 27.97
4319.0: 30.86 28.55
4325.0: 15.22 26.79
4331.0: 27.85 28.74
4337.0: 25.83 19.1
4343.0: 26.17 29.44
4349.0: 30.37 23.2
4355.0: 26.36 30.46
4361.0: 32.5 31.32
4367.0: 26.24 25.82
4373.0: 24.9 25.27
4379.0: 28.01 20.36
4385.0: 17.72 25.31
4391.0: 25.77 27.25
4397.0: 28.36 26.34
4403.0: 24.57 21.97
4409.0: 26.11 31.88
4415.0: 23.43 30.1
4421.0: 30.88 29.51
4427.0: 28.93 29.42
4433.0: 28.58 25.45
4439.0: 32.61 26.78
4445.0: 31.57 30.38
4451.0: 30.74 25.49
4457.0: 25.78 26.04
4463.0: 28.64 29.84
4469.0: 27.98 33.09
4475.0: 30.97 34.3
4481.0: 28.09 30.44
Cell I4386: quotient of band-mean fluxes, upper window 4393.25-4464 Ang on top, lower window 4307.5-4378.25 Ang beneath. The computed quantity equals 1.08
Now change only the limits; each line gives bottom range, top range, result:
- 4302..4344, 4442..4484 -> 1.27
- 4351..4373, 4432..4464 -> 1.02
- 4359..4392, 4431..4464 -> 1.10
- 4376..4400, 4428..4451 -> 1.18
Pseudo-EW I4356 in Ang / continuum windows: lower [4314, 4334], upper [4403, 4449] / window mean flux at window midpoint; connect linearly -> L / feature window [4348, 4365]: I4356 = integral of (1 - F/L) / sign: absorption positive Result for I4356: -1.26 Ang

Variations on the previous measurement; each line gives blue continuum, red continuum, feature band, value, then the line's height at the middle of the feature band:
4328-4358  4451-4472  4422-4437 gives -0.53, 27.6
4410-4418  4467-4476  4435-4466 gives 1.24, 29.7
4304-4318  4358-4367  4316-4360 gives -1.98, 25.6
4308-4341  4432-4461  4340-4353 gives -0.82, 24.9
